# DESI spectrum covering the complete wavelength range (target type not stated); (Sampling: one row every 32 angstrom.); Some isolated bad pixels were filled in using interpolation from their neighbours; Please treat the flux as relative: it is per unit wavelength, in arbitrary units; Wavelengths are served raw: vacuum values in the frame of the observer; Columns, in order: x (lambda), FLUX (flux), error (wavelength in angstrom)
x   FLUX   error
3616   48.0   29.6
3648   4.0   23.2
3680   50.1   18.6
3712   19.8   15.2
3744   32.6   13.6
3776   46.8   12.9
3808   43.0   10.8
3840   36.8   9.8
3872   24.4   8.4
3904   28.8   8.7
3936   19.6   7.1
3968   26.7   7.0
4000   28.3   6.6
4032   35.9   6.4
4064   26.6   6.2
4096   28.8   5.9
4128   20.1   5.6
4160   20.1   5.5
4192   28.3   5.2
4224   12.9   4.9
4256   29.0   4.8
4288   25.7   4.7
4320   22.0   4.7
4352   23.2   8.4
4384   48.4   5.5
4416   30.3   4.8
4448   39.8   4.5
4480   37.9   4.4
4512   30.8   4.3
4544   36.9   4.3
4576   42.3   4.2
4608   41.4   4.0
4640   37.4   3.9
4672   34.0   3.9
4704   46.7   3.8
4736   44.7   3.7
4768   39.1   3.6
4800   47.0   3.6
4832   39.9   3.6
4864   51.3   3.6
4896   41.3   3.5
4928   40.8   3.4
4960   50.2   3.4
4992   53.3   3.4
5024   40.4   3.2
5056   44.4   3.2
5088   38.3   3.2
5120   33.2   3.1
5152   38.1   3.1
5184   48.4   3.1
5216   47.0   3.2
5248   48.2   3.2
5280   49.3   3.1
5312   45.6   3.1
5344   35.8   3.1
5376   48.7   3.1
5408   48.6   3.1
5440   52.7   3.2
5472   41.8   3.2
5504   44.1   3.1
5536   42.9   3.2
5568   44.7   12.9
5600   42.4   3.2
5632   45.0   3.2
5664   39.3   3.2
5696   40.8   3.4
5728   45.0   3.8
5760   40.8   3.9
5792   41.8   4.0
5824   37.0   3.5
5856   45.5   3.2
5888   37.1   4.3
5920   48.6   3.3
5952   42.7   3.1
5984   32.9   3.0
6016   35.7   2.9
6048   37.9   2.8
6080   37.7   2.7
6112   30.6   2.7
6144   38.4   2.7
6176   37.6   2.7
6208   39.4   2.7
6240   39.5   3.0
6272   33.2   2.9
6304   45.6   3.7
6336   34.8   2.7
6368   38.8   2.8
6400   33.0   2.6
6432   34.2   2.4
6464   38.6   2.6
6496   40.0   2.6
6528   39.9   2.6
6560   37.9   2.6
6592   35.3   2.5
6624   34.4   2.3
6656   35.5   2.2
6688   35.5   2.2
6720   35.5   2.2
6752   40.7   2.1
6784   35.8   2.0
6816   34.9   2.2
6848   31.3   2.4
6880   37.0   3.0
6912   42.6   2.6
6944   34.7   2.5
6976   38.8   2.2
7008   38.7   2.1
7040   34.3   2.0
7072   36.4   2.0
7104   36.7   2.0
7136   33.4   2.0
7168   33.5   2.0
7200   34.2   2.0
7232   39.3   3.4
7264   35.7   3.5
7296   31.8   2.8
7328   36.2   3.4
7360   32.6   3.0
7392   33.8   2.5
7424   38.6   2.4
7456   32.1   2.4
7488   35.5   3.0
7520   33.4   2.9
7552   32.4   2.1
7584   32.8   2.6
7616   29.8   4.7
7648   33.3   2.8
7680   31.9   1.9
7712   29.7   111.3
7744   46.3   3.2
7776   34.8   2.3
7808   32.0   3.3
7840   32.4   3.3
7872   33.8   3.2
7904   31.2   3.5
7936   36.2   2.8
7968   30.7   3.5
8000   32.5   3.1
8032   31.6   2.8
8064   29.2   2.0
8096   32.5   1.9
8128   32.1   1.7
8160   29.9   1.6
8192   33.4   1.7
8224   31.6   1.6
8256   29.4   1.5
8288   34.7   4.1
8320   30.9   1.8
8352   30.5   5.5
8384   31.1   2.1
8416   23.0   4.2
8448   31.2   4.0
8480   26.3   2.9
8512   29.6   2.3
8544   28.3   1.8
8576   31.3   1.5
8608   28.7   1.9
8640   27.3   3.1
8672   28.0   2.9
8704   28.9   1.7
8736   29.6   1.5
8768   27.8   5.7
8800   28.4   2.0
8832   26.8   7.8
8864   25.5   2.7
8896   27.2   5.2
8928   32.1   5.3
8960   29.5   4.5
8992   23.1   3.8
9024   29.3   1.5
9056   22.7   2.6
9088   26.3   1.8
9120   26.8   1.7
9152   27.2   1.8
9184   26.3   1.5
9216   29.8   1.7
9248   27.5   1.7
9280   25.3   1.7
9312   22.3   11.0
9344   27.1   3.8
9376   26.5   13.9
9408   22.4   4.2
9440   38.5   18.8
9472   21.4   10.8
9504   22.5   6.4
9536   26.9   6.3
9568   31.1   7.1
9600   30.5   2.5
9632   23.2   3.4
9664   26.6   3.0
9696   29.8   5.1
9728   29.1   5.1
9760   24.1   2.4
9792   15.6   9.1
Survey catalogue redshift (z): 0.18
